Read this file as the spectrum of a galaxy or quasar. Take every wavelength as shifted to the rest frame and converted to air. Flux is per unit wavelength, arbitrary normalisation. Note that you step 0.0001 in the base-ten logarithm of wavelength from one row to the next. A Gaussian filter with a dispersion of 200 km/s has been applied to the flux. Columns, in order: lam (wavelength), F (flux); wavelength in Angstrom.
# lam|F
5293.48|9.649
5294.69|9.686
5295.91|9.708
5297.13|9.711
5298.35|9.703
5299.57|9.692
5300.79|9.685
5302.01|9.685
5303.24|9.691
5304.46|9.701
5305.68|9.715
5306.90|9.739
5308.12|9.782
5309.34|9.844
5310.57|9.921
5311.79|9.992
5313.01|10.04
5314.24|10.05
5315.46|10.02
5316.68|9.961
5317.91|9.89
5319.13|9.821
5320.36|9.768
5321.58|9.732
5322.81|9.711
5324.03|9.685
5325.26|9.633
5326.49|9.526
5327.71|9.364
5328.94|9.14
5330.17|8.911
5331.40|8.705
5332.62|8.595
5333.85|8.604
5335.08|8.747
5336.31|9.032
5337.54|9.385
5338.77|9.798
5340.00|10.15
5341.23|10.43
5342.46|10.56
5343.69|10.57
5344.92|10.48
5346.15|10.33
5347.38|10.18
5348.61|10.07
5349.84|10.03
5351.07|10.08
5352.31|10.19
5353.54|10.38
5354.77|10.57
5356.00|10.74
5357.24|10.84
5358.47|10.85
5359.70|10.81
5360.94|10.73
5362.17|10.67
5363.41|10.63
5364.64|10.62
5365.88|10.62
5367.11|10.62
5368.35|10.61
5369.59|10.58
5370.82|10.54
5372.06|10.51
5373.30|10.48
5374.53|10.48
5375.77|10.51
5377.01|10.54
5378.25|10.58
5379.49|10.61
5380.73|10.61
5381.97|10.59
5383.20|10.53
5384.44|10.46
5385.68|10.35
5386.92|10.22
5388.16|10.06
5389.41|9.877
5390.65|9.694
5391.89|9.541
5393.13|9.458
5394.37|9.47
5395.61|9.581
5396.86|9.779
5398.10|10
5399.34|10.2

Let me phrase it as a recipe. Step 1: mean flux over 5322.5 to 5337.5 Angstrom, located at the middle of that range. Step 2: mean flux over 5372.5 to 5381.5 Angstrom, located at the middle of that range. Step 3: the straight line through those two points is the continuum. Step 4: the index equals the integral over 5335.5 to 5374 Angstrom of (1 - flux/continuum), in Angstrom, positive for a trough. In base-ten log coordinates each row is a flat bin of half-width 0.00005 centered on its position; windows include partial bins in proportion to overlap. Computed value -2.0 Angstrom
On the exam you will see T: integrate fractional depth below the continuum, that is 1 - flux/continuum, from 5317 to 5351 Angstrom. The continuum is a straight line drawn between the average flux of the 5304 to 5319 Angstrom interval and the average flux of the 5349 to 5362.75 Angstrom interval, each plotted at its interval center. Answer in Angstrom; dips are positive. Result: 1.8 Angstrom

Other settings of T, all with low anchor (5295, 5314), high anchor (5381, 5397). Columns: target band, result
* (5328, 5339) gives 0.98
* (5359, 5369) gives -0.74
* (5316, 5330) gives 0.26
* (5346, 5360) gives -0.73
